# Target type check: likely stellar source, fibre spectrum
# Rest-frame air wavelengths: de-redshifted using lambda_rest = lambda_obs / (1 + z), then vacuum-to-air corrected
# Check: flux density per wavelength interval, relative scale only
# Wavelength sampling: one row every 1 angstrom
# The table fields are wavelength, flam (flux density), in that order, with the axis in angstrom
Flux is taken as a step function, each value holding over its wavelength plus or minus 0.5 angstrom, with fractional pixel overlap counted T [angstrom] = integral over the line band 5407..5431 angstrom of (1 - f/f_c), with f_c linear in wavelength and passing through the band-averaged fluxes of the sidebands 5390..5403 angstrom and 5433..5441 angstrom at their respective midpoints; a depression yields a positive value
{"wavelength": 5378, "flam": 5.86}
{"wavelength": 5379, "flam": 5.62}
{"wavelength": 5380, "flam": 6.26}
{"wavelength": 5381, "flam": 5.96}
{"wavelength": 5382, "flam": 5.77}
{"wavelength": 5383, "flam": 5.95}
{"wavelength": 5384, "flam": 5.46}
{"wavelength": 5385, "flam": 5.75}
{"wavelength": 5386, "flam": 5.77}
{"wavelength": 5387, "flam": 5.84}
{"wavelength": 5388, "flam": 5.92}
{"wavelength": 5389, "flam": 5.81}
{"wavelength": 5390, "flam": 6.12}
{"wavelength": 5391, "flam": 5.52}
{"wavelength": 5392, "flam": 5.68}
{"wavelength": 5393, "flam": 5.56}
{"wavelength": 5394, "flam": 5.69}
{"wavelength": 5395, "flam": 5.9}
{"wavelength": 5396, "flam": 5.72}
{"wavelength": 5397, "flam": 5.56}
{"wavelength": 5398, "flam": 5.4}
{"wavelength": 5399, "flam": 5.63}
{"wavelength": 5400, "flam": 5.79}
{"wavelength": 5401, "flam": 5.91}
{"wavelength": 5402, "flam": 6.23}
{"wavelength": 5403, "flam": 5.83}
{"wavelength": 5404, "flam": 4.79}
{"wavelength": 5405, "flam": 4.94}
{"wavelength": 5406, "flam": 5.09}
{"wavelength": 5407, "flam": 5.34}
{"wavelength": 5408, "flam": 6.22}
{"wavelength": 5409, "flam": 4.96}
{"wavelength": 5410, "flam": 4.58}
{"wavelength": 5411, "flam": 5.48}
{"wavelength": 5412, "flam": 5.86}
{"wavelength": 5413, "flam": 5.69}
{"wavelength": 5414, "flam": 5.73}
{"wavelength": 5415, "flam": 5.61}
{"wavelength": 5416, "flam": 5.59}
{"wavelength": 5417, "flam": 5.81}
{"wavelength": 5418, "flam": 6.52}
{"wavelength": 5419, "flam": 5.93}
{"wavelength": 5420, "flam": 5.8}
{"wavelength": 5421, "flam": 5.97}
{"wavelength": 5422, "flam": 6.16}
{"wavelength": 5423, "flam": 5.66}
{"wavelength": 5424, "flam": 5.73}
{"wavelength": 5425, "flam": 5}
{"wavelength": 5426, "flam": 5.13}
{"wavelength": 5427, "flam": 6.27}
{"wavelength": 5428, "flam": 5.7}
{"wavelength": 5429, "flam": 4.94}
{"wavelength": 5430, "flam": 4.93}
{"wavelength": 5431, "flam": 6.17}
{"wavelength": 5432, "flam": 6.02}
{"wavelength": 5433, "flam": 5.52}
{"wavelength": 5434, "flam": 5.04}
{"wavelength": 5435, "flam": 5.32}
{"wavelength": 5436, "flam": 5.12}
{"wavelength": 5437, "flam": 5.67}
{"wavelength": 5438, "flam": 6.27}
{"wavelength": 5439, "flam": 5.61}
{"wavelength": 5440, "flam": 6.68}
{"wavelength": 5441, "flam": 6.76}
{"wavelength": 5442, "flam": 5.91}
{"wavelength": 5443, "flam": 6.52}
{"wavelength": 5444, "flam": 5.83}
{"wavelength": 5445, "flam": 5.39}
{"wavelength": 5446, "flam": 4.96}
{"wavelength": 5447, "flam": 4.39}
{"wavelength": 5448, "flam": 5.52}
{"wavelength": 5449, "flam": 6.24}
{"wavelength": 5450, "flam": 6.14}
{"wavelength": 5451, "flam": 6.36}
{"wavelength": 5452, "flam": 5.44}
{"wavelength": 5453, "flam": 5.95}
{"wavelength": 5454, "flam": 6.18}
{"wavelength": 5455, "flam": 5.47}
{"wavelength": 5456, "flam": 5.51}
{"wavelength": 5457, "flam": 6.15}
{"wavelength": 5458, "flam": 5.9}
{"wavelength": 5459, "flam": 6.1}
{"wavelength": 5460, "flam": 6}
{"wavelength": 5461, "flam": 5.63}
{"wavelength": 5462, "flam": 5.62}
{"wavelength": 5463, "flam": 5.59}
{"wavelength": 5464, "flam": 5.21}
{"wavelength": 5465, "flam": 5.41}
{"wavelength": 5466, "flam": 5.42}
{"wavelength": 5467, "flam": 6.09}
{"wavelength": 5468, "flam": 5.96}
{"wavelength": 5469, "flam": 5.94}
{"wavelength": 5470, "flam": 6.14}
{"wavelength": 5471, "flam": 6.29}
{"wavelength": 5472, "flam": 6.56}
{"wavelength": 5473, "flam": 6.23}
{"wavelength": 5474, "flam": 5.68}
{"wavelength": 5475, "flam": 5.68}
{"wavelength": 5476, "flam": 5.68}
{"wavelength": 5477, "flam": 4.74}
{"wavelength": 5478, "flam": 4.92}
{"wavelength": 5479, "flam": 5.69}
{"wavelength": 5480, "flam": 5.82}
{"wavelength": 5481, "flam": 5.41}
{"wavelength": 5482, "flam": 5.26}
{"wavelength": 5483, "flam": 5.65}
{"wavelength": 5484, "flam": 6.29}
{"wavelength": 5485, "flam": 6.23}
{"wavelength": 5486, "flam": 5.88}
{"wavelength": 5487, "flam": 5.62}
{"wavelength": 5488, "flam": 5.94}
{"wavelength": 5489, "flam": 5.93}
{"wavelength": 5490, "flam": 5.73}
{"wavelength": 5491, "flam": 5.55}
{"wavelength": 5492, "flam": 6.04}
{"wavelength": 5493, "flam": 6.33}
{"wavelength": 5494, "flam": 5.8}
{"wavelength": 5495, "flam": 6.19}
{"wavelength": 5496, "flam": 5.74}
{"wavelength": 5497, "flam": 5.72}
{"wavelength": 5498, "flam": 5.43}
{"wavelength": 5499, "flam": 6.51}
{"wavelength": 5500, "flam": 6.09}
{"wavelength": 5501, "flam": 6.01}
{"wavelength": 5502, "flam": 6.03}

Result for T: 0.4 angstrom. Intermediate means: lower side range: 5.74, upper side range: 5.73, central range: 5.63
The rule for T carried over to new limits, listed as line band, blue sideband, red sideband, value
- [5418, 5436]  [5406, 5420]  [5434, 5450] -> 0.19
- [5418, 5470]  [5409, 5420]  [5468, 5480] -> -0.20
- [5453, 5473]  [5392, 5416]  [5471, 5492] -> -0.58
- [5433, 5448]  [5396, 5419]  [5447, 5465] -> 0.12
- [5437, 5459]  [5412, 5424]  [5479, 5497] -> -0.07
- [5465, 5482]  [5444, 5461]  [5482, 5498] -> 0.21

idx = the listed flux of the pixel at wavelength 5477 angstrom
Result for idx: 4.74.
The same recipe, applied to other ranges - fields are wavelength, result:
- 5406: 5.09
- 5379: 5.62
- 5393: 5.56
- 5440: 6.68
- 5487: 5.62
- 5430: 4.93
